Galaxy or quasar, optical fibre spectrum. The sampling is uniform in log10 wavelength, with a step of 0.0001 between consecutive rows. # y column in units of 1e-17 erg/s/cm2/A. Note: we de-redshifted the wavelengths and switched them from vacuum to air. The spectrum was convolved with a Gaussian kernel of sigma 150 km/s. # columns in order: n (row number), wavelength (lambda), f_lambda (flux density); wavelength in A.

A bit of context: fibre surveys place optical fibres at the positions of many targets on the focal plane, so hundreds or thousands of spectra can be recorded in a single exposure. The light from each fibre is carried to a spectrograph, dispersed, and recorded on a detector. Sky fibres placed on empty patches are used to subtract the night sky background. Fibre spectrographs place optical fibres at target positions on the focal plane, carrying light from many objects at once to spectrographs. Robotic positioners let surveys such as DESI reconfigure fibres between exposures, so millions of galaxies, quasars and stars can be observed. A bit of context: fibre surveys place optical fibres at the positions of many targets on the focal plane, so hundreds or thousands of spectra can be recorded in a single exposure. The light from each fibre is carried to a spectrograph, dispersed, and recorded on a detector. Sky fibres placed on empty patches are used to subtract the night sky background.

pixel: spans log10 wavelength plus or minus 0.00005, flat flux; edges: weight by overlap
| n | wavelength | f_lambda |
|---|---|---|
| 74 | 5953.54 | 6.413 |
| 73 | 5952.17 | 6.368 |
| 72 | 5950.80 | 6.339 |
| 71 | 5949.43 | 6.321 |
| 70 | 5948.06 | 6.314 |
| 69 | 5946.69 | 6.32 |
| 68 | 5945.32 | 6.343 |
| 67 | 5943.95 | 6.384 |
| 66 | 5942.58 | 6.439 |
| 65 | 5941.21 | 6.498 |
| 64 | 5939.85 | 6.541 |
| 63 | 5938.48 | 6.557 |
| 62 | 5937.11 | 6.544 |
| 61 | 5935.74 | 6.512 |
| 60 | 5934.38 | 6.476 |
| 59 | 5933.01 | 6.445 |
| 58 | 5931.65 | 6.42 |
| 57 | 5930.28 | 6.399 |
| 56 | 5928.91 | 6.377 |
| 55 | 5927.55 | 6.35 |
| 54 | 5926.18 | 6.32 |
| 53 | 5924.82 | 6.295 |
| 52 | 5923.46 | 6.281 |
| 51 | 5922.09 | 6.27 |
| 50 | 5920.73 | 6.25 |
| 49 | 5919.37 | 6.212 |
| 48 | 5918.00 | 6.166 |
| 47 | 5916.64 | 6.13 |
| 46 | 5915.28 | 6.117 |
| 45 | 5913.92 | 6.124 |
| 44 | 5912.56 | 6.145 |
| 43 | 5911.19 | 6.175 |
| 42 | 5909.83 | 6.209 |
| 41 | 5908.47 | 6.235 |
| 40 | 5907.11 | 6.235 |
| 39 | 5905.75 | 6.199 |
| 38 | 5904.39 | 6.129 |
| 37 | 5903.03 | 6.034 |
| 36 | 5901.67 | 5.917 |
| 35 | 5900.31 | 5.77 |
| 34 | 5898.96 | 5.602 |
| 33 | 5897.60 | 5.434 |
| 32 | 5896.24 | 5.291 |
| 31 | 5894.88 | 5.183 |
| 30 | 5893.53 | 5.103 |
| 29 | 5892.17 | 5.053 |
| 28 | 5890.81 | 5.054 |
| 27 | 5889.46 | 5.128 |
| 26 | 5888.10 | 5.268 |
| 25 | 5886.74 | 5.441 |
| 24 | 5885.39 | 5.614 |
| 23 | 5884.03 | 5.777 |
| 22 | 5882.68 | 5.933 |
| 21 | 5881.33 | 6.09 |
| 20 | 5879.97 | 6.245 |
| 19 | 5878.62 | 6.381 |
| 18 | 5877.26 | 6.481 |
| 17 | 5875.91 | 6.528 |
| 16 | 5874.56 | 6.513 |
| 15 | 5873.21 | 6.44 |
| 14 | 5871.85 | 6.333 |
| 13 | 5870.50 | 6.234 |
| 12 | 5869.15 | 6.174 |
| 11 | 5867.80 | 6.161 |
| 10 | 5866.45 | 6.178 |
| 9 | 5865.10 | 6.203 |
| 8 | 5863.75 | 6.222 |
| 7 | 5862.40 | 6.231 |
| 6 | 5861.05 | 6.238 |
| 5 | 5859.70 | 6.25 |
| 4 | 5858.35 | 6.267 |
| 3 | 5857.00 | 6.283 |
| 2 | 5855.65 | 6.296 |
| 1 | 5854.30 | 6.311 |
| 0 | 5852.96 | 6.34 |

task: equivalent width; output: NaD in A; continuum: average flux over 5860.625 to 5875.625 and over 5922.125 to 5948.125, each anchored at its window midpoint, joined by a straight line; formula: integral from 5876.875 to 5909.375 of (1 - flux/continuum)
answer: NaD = 3.1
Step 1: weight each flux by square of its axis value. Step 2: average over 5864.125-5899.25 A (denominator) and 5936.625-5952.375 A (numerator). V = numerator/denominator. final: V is 1.1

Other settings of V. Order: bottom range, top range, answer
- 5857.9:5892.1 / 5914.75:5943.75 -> 1.07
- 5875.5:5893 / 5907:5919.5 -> 1.08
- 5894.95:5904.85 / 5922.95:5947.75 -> 1.14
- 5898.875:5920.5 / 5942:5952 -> 1.05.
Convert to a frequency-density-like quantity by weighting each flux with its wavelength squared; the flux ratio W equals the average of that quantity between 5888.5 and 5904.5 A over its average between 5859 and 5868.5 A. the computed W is 0.89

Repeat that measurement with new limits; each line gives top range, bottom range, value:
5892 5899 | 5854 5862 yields 0.85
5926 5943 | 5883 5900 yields 1.22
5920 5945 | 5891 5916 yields 1.11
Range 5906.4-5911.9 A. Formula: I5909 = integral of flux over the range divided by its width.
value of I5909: 6.21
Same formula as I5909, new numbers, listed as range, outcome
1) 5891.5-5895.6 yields 5.12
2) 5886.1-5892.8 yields 5.18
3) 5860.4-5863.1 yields 6.23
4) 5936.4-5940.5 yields 6.53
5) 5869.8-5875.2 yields 6.38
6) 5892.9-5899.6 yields 5.32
